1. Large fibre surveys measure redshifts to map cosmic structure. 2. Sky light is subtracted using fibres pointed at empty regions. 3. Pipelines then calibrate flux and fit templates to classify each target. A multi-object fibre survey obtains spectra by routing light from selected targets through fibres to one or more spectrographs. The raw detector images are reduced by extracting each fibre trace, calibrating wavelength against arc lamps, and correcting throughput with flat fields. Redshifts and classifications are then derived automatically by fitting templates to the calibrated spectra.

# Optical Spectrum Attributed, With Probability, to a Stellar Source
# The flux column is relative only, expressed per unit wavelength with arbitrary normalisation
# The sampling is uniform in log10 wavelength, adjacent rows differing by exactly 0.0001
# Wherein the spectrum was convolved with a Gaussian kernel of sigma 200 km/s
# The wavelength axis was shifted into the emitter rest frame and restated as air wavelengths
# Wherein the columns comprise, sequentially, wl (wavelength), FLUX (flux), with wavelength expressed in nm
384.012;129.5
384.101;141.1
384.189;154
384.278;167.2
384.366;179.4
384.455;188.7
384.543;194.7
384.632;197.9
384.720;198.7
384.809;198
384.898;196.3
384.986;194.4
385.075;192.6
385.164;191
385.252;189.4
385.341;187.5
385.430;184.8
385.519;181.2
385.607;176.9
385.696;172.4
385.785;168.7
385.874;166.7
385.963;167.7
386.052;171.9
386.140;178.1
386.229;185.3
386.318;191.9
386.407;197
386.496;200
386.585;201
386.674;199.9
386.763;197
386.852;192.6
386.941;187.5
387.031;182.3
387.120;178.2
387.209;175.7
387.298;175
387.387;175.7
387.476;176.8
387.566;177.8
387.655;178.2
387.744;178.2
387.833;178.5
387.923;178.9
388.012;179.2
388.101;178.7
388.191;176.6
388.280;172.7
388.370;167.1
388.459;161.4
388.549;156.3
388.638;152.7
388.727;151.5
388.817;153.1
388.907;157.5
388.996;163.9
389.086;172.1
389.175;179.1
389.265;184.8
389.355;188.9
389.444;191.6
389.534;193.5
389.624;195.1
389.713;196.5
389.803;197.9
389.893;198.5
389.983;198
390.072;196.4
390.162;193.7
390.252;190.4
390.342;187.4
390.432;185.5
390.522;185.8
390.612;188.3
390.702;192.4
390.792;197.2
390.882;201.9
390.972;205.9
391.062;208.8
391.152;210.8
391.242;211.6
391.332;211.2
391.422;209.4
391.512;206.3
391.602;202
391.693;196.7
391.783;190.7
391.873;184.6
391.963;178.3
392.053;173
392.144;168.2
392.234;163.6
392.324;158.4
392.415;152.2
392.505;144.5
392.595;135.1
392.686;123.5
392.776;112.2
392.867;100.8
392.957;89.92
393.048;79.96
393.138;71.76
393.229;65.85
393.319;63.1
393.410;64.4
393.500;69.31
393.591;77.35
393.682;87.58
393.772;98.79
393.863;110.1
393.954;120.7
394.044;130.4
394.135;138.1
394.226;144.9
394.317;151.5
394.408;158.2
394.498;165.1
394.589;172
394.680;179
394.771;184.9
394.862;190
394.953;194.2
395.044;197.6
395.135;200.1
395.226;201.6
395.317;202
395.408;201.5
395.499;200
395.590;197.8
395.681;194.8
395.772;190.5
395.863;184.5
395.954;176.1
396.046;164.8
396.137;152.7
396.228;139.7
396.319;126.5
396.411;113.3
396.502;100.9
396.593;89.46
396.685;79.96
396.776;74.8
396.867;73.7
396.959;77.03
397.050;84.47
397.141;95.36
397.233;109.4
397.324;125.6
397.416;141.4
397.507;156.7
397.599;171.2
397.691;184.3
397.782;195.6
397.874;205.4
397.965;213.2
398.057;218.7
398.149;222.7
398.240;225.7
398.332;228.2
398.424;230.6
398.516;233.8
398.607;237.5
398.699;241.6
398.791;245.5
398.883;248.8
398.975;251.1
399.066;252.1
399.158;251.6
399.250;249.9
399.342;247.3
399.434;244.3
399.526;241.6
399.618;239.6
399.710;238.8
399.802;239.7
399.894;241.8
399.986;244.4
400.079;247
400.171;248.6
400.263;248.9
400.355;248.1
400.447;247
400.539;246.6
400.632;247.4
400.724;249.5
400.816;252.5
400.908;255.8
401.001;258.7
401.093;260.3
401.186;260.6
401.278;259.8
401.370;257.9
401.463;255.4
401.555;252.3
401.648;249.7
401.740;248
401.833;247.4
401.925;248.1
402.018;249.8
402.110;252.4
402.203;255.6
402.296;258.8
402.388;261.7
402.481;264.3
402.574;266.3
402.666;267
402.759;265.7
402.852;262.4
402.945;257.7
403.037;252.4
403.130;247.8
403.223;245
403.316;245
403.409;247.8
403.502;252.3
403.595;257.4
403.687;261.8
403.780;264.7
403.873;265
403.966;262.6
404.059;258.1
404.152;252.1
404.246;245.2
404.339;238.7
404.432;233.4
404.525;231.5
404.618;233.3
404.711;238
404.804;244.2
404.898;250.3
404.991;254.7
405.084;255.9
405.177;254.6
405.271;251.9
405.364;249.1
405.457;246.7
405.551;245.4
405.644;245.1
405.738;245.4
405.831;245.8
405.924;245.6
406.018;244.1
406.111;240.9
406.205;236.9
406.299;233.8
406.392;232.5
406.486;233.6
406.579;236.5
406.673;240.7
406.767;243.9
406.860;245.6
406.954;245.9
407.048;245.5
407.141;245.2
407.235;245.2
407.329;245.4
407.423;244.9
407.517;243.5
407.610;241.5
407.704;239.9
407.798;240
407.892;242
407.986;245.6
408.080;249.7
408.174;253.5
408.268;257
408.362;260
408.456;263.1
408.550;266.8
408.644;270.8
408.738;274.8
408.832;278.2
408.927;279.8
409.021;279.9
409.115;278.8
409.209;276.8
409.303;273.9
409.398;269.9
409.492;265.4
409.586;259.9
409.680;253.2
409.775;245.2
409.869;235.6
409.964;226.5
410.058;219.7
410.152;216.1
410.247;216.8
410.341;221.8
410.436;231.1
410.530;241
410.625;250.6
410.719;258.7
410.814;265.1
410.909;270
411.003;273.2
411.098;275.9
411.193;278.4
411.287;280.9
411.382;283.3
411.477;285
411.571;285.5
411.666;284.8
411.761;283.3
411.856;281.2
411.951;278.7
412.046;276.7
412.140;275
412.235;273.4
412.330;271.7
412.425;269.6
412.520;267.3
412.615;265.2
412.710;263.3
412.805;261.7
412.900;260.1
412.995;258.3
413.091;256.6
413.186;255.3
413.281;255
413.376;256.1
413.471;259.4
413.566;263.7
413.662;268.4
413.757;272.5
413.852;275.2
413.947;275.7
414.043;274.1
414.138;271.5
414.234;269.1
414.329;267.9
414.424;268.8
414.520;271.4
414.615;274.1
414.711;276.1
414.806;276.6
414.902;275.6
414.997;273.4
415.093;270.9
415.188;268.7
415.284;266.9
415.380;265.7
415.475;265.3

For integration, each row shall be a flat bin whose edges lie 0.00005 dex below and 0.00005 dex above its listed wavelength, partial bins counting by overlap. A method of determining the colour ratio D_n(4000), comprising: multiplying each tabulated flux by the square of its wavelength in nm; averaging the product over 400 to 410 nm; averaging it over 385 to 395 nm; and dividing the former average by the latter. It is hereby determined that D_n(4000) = 1.62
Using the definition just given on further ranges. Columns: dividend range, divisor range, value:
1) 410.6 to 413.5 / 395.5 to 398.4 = 1.89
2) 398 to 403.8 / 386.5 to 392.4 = 1.43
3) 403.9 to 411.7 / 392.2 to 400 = 1.61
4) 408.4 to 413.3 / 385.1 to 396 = 1.71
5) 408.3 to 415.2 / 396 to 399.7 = 1.57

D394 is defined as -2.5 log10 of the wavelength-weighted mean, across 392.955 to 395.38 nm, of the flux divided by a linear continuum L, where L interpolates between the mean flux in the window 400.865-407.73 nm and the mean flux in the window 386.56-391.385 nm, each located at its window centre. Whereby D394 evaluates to 0.47 mag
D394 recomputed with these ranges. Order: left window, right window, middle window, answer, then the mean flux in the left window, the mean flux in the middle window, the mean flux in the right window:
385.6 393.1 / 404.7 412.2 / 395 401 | 0.08 mag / 177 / 197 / 254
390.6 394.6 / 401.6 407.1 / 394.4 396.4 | -0.05 mag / 148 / 180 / 249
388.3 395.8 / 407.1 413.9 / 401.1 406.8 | -0.11 mag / 165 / 250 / 260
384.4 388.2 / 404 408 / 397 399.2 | 0.11 mag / 185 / 199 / 244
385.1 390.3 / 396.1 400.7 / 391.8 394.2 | 0.50 mag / 181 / 119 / 195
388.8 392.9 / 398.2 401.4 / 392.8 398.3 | 0.45 mag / 182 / 143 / 246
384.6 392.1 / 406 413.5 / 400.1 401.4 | -0.12 mag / 186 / 253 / 257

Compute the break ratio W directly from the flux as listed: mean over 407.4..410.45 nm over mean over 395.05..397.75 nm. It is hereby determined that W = 1.7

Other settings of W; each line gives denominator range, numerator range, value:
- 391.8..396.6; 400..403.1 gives 1.76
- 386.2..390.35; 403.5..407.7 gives 1.35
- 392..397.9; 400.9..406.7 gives 1.80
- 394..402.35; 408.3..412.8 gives 1.30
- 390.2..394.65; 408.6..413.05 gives 1.74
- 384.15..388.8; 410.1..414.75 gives 1.47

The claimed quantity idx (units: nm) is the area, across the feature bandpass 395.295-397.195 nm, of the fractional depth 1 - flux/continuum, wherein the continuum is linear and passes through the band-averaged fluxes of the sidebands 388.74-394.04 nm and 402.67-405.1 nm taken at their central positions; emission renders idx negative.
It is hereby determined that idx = 0.55 nm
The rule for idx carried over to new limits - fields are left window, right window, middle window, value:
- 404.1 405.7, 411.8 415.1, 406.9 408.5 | 0.03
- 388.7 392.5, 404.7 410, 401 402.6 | -0.18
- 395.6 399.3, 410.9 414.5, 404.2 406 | -0.18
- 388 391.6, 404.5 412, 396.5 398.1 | 0.60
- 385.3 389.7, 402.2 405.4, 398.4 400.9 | -0.12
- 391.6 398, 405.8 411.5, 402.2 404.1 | -0.45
